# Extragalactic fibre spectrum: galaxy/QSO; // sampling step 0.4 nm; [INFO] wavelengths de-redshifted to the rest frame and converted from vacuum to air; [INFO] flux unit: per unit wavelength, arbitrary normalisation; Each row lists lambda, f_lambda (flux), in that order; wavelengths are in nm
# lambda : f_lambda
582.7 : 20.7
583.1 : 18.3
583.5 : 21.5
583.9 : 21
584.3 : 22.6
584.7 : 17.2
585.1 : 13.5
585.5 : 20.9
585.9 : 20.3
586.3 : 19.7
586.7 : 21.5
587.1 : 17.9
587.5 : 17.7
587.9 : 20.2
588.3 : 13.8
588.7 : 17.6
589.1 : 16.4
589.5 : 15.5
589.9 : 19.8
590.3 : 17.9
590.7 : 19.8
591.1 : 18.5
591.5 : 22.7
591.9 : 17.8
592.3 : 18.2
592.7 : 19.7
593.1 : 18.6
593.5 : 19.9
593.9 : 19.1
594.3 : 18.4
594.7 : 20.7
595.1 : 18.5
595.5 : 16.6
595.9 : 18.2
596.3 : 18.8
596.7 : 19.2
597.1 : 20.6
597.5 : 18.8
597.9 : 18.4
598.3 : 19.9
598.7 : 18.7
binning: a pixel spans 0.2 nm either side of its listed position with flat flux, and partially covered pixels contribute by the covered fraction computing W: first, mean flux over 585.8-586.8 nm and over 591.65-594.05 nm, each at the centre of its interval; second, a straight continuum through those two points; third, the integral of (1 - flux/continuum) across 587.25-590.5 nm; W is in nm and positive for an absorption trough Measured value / 0.40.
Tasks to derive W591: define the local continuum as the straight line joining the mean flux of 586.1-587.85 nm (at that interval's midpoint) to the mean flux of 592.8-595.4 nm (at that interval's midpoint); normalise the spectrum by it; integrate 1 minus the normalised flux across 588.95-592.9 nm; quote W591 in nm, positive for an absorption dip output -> 0.11 nm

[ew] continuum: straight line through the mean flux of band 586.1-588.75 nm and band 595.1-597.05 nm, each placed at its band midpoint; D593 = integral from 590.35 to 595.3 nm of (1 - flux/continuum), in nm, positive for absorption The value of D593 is -0.24 nm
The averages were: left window 18.4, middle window 19.3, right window 18.4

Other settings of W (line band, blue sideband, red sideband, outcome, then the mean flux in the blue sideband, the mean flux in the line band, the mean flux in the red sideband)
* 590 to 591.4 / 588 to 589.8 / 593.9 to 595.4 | -0.16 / 16.3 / 19.1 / 19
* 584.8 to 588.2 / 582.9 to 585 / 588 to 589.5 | -0.18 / 19.8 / 18.8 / 16.2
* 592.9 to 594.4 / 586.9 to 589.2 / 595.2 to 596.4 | -0.11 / 17.3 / 19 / 17.8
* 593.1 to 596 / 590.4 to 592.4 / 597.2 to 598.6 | 0.07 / 19.4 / 18.8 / 19.1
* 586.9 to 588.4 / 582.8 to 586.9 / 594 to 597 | 0.14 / 19.7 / 17.6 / 18.7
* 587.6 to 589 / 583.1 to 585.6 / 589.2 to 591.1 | 0.10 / 19.3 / 17.2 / 18.2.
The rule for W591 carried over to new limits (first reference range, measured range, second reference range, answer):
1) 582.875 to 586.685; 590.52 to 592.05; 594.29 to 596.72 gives -0.063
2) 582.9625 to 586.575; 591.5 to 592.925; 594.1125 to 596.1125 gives -0.029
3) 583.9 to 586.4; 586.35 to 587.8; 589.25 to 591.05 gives -0.029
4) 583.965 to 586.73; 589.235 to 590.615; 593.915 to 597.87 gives 0.093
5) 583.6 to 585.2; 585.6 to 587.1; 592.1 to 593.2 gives -0.091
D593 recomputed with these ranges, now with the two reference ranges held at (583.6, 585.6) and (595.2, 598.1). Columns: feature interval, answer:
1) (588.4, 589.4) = 0.126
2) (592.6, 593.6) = -0.029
